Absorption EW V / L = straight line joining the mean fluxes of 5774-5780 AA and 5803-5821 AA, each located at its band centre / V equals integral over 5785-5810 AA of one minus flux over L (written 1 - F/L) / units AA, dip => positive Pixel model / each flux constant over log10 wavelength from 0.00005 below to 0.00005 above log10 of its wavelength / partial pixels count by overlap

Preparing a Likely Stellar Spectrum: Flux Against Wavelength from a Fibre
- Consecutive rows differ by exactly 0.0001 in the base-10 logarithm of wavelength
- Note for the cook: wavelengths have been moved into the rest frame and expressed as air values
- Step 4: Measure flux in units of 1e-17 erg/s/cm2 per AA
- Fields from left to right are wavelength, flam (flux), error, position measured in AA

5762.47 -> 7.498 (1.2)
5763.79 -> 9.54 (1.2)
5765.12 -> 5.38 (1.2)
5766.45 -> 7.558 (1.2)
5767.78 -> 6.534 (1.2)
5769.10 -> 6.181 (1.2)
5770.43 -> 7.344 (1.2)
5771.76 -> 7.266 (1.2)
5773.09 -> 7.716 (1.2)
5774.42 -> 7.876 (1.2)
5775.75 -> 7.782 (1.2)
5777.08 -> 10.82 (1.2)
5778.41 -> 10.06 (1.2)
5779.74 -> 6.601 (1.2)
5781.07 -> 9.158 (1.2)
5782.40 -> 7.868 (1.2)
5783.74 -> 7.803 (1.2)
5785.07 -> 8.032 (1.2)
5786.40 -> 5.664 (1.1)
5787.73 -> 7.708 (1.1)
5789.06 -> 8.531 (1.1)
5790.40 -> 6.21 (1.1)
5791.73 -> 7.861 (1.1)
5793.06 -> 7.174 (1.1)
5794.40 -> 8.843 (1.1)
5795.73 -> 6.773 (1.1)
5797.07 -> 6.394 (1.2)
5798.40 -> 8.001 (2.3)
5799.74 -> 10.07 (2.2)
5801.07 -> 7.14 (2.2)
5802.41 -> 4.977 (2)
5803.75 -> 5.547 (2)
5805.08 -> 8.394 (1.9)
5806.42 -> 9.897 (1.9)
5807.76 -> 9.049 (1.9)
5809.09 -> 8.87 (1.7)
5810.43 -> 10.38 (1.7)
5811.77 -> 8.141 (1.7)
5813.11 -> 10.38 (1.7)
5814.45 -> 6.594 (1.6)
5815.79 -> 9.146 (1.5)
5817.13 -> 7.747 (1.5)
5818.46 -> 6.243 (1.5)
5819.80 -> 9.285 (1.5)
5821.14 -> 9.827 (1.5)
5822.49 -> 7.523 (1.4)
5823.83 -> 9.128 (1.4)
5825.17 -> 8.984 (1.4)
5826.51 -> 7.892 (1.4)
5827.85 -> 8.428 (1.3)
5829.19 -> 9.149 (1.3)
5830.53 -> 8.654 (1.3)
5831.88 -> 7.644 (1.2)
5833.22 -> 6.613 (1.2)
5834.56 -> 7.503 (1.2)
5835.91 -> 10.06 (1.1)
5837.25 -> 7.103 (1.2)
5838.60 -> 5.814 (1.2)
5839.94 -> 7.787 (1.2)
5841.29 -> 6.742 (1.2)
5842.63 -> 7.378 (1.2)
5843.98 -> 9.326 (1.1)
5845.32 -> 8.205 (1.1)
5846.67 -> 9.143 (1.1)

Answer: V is 2.7 AA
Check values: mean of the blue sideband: 8.8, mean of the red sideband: 8.46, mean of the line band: 7.66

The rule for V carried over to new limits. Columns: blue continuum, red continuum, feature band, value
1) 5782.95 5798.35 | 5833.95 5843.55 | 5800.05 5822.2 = -2.4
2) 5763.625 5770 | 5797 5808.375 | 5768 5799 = -1.8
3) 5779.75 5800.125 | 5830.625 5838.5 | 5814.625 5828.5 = -1.2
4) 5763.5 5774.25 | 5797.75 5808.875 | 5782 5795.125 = 0.0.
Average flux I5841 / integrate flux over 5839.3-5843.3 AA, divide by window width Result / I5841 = 7.3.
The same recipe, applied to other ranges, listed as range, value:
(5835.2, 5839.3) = 7.65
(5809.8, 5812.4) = 9.25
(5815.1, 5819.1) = 7.73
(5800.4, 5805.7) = 6.51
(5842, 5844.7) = 8.37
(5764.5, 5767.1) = 6.48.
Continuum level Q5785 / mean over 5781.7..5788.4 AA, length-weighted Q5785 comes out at 7.43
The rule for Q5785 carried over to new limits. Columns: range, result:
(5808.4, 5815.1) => 8.88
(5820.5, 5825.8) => 8.85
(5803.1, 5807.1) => 7.96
